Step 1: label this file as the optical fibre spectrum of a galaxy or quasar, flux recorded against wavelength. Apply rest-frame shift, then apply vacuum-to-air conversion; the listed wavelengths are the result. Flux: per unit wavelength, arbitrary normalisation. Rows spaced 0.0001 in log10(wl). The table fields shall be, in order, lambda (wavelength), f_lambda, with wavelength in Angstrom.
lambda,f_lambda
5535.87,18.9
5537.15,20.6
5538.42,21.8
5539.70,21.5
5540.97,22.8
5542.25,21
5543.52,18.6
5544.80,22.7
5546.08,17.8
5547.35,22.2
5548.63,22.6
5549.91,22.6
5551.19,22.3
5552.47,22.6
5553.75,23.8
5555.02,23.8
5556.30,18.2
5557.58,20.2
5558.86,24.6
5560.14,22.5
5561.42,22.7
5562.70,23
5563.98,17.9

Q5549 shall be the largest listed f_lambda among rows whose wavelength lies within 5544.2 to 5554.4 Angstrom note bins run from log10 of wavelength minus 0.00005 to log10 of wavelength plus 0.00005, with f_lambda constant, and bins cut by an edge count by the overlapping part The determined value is 23.8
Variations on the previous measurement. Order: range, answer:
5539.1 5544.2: 22.8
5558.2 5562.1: 24.6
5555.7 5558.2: 20.2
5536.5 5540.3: 21.8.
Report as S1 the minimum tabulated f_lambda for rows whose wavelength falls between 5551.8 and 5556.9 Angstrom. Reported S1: 18.2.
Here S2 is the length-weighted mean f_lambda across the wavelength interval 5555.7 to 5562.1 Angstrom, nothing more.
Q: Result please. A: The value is 21.7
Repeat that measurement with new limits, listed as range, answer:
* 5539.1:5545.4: 21.3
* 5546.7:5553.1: 22.4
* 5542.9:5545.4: 20.6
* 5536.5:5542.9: 21.5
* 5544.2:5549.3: 21.3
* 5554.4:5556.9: 21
